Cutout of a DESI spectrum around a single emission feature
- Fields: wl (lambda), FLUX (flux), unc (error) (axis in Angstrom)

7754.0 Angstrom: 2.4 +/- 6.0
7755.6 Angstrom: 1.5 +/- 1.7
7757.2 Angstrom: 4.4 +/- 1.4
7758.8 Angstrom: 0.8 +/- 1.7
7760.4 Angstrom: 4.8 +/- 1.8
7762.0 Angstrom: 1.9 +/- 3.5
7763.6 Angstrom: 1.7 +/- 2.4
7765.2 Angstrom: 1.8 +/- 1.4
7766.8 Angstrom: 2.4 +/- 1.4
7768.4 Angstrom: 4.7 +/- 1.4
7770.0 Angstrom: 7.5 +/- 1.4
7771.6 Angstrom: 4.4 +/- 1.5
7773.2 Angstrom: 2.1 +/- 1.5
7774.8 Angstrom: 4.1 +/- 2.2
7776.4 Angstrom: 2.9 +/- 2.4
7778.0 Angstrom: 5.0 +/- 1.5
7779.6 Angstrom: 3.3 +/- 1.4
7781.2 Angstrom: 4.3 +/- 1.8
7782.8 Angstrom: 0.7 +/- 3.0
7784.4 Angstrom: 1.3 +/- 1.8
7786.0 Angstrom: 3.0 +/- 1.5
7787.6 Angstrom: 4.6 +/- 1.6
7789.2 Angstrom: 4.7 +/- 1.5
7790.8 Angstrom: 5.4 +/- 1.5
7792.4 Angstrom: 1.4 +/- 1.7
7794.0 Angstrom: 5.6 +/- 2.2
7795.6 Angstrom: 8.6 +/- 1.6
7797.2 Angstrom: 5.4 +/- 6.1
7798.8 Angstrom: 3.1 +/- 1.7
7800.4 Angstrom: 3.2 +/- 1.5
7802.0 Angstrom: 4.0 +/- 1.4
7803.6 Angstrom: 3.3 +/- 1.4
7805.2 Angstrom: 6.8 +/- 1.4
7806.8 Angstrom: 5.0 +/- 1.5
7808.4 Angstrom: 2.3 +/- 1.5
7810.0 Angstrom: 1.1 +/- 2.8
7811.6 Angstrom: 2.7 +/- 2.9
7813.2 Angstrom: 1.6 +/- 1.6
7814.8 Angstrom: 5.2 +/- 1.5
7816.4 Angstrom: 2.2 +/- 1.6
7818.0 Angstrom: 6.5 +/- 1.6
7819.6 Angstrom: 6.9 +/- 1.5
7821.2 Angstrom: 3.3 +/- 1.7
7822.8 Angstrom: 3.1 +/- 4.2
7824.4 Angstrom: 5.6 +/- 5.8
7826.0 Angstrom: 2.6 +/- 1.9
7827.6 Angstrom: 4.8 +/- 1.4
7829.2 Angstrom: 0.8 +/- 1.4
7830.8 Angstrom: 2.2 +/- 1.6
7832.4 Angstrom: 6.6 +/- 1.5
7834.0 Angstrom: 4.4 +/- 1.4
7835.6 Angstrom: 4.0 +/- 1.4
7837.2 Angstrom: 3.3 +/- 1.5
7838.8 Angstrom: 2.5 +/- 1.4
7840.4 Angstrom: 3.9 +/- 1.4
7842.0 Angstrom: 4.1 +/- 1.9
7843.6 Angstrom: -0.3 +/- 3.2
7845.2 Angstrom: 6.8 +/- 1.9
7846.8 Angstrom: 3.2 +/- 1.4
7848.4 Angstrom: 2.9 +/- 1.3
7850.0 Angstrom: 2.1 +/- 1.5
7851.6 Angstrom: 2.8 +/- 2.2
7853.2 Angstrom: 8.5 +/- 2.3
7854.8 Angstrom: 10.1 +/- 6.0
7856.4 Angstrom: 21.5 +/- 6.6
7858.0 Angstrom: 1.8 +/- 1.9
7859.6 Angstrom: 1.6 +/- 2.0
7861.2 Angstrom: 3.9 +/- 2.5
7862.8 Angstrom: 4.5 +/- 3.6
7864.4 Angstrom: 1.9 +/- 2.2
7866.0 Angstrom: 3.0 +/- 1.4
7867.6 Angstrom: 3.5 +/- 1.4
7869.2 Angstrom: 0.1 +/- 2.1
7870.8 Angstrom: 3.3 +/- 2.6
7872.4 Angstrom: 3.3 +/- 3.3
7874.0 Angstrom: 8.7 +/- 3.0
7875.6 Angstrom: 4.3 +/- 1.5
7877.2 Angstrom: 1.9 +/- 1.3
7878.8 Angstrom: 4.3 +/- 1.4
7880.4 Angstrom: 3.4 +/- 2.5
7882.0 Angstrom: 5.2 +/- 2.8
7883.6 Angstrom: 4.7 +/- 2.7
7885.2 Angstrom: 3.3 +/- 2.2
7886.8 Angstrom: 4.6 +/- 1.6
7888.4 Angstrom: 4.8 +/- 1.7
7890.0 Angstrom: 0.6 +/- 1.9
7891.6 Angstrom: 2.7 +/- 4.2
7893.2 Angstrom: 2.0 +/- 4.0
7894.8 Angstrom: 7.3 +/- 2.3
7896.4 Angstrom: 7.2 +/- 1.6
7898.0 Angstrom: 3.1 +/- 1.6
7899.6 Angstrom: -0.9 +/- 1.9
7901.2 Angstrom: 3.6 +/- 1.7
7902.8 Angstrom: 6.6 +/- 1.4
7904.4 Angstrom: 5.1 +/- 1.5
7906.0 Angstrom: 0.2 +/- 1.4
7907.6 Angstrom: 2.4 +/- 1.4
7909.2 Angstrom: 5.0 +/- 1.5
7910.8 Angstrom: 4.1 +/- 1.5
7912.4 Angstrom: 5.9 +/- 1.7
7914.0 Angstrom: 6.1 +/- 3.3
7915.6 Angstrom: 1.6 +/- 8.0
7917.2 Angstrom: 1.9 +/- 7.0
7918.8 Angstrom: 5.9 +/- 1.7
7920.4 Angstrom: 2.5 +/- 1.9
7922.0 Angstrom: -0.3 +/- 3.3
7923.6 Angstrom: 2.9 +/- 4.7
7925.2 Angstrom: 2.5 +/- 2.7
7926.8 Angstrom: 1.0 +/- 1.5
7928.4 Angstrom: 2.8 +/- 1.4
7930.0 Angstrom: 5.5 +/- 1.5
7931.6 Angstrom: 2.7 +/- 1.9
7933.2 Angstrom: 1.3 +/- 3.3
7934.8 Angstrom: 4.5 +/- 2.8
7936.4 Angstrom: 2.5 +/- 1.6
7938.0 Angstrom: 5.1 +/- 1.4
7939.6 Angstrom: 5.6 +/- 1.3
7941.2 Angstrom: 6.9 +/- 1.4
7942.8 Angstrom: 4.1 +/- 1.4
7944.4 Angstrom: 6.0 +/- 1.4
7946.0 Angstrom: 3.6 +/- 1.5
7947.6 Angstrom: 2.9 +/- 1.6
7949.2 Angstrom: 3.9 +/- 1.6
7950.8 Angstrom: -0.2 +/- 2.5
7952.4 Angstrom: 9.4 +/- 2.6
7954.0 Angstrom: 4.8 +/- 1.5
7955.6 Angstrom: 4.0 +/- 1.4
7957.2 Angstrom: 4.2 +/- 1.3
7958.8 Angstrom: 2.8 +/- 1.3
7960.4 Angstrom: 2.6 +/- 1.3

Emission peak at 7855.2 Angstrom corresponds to Hgamma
